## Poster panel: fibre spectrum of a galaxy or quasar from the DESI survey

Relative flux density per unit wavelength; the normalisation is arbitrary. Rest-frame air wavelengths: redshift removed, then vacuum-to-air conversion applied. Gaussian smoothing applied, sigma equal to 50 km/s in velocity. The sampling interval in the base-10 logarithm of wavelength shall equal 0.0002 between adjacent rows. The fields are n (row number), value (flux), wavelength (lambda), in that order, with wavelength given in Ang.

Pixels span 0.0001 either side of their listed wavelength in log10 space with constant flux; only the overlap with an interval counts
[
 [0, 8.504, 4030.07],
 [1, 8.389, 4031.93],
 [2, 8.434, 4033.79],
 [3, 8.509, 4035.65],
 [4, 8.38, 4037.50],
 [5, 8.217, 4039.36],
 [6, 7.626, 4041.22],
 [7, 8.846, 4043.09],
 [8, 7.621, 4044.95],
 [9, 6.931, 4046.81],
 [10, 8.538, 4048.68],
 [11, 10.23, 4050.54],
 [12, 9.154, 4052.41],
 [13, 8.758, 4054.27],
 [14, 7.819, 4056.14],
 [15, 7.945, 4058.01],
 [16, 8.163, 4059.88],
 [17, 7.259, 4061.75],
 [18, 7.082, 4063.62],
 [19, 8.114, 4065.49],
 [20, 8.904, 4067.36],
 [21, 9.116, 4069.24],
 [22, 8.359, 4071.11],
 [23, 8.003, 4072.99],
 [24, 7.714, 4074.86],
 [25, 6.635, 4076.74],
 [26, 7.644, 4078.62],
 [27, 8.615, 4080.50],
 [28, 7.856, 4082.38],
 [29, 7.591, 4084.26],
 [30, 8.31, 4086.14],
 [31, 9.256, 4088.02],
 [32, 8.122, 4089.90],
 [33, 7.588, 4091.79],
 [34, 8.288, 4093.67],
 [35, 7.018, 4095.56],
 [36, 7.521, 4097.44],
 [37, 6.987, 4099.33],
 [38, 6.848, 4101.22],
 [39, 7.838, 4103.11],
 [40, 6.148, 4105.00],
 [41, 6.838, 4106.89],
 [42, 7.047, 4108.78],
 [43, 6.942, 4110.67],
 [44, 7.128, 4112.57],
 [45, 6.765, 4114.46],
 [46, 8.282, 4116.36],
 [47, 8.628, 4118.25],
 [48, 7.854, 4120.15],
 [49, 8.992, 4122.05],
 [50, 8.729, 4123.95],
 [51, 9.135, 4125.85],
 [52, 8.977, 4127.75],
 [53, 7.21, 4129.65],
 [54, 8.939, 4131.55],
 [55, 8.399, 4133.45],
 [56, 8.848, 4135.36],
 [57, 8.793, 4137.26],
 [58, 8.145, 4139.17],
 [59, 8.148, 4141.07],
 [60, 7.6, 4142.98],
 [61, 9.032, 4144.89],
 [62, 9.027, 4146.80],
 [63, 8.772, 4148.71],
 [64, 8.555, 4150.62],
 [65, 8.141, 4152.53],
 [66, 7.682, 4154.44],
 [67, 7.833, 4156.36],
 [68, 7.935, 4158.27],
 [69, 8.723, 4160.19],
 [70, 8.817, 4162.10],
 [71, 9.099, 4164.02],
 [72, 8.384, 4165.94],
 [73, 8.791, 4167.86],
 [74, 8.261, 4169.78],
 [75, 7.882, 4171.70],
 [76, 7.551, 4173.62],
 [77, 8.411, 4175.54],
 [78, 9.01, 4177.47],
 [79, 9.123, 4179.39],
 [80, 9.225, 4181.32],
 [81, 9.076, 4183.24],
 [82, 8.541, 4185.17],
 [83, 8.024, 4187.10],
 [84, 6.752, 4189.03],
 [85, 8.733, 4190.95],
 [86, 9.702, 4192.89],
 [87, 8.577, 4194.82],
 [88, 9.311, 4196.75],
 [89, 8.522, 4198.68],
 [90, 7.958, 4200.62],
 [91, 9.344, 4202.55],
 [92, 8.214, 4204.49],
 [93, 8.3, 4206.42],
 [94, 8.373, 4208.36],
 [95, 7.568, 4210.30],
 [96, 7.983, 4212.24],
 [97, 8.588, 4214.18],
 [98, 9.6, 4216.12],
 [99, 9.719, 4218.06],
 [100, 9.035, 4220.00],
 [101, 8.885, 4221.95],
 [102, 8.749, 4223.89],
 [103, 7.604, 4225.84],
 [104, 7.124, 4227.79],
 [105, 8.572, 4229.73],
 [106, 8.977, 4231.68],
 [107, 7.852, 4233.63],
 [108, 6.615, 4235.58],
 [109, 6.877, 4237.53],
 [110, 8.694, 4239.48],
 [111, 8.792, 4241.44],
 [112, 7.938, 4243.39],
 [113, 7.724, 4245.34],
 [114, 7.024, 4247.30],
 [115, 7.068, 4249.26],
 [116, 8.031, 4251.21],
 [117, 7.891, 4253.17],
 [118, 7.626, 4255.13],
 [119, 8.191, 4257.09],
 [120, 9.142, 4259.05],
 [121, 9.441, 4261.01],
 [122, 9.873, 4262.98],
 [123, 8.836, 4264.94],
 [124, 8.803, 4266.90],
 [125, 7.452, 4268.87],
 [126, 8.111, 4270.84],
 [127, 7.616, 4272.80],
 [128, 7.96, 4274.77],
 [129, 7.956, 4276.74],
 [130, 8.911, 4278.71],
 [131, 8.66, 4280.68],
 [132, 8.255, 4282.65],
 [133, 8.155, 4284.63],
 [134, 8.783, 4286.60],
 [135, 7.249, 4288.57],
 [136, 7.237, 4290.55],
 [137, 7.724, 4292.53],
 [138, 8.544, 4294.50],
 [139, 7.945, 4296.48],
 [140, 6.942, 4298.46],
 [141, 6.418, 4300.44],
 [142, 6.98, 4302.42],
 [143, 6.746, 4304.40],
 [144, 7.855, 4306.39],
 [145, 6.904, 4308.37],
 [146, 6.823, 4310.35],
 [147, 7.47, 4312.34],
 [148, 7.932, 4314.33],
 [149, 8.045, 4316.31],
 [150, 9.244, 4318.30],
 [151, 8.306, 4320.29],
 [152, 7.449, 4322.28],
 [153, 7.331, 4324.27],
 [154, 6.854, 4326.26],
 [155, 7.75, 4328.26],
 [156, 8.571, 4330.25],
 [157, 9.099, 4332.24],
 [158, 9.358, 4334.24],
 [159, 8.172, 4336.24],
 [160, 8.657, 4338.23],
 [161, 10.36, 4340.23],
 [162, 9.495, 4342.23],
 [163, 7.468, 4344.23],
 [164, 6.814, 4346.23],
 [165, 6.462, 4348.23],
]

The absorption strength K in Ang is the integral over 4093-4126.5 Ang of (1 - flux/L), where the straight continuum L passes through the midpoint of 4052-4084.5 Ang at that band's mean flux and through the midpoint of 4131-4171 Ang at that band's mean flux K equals 2.7 Ang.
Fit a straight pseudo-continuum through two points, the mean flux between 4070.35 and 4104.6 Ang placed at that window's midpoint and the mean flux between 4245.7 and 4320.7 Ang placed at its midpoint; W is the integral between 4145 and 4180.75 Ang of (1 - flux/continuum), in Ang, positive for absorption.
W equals -2.9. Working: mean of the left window 7.76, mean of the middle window 8.47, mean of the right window 7.95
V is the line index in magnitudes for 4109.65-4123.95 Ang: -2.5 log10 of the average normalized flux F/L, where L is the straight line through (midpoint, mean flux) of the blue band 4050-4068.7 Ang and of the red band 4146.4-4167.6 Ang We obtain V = 0.07 mag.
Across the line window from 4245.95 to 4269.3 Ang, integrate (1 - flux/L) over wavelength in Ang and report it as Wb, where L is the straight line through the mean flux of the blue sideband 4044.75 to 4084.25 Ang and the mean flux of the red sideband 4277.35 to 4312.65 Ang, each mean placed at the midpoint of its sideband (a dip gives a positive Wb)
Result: -1.7 Ang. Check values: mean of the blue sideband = 8.11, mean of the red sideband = 7.65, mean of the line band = 8.29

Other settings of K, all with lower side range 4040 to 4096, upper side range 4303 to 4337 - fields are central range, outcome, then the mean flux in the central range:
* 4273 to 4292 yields -0.5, 8.1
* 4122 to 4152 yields -1.9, 8.56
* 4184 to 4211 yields -1.5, 8.44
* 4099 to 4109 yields 1.4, 6.94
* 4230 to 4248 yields 0.2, 7.87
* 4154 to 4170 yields -0.8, 8.42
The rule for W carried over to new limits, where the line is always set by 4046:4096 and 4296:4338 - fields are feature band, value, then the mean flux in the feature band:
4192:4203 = -1.3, 8.88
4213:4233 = -2.0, 8.66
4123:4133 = -0.7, 8.59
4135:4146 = -0.5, 8.42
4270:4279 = -0.3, 8.05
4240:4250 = 0.1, 7.76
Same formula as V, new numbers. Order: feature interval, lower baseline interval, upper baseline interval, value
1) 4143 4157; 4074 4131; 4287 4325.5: -0.09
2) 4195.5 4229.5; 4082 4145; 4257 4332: -0.08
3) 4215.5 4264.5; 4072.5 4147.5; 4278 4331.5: -0.06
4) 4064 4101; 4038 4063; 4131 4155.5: 0.05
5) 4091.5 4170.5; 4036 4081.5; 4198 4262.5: 0.02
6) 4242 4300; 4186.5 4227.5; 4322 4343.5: 0.05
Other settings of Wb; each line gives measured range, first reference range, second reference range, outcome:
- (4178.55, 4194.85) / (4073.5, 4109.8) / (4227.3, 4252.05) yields -1.93 Ang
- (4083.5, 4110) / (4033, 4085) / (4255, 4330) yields 1.93 Ang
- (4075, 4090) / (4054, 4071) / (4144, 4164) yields 0.39 Ang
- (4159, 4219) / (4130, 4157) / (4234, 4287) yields -2.00 Ang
